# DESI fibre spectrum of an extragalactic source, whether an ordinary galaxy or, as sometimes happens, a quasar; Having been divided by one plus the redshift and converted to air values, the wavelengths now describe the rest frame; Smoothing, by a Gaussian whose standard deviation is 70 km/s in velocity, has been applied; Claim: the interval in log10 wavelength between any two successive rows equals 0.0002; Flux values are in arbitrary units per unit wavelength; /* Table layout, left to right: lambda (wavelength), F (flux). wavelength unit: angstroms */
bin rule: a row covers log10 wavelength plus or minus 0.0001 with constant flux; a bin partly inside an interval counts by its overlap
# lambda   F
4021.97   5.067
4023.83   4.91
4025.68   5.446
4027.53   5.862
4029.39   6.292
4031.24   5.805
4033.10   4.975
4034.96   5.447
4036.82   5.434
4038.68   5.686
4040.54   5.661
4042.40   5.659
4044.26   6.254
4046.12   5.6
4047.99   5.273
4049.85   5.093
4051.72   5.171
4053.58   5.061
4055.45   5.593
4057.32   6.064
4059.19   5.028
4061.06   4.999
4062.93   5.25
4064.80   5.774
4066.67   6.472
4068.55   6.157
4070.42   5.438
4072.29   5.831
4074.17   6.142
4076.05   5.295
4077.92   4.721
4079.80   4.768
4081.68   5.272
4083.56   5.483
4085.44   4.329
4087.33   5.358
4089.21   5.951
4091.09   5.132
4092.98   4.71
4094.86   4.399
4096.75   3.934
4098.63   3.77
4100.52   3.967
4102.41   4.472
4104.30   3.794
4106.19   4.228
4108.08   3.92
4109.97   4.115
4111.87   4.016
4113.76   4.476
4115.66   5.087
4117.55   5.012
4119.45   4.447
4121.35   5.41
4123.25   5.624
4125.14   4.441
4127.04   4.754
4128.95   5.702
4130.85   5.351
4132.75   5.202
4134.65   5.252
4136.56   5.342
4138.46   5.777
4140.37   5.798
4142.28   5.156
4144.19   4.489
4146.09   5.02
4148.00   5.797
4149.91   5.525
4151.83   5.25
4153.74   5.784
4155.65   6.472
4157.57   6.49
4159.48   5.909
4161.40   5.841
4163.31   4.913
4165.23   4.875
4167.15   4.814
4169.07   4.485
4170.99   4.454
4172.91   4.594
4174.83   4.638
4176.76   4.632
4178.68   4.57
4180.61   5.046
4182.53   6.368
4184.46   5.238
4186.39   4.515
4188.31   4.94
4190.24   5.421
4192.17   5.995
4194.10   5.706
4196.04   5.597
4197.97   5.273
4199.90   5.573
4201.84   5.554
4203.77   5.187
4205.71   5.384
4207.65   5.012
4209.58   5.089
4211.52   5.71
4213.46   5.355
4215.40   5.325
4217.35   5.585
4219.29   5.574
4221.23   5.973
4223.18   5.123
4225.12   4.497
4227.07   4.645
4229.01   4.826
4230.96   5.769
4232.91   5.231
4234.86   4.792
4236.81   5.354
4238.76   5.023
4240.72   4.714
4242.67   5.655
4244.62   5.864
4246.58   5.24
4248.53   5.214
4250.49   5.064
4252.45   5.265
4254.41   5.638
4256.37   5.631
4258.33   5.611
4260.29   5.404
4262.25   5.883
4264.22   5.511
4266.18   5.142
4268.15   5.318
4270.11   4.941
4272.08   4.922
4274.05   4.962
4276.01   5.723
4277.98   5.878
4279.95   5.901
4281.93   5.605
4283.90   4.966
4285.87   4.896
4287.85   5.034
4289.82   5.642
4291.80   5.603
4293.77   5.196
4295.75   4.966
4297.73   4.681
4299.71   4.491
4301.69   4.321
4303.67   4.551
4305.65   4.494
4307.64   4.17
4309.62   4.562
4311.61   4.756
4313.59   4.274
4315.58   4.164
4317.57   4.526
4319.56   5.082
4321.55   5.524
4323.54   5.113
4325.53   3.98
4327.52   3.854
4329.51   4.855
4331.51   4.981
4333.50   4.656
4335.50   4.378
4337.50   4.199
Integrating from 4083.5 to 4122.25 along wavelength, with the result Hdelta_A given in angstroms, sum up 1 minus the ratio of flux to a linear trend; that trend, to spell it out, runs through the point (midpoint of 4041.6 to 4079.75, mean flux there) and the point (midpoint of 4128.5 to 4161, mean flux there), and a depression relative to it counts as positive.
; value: 6.9 angstroms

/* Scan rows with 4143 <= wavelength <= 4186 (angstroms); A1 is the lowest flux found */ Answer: 4.454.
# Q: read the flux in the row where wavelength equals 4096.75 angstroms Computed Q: 3.934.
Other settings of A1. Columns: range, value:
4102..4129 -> 3.794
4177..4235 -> 4.497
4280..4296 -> 4.896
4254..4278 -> 4.922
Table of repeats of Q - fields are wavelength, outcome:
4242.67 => 5.655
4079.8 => 4.768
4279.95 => 5.901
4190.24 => 5.421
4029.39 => 6.292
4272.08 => 4.922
